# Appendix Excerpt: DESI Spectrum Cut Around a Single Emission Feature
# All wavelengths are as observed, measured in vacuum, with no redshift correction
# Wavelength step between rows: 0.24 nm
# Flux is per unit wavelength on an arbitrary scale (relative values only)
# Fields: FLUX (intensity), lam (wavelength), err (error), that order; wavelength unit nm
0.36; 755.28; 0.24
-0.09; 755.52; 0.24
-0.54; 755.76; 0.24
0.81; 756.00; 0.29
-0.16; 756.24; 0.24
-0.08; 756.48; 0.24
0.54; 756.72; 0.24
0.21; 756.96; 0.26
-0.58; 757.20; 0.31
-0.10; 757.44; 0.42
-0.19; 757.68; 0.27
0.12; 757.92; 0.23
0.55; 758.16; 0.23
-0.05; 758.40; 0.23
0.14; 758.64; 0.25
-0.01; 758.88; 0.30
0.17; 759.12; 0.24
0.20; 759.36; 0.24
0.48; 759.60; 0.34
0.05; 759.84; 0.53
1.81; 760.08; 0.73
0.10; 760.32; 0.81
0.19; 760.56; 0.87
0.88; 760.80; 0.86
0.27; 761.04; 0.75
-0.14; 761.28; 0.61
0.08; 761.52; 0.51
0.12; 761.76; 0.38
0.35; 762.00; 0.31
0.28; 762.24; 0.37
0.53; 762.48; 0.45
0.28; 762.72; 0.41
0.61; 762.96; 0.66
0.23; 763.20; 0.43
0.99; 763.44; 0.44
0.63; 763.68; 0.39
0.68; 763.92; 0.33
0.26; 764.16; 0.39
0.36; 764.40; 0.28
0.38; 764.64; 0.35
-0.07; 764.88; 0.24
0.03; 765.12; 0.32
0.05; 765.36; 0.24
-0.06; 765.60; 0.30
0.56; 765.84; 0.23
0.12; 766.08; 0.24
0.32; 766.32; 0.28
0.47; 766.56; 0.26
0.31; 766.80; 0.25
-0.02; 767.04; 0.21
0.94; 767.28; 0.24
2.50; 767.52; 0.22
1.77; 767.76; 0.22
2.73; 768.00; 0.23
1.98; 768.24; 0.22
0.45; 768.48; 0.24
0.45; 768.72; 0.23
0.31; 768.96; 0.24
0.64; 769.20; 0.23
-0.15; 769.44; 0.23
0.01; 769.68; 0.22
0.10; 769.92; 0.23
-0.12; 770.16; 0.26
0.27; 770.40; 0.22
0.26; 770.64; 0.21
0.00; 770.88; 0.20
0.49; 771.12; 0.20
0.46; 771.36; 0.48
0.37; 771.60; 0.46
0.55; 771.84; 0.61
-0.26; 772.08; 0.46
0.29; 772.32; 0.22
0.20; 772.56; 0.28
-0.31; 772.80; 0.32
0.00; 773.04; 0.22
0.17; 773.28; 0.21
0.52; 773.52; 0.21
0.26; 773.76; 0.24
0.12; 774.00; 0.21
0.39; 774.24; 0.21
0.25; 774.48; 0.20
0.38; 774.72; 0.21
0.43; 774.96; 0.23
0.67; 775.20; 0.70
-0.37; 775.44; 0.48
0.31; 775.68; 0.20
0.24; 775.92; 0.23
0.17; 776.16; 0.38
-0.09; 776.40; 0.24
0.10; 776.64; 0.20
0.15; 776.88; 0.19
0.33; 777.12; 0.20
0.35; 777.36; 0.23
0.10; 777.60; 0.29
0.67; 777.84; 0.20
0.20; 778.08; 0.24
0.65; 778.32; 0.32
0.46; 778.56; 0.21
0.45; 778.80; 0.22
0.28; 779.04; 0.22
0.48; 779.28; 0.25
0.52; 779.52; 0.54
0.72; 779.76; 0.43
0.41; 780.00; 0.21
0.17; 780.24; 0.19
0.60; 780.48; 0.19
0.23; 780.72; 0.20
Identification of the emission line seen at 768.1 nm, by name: [O II] 3727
